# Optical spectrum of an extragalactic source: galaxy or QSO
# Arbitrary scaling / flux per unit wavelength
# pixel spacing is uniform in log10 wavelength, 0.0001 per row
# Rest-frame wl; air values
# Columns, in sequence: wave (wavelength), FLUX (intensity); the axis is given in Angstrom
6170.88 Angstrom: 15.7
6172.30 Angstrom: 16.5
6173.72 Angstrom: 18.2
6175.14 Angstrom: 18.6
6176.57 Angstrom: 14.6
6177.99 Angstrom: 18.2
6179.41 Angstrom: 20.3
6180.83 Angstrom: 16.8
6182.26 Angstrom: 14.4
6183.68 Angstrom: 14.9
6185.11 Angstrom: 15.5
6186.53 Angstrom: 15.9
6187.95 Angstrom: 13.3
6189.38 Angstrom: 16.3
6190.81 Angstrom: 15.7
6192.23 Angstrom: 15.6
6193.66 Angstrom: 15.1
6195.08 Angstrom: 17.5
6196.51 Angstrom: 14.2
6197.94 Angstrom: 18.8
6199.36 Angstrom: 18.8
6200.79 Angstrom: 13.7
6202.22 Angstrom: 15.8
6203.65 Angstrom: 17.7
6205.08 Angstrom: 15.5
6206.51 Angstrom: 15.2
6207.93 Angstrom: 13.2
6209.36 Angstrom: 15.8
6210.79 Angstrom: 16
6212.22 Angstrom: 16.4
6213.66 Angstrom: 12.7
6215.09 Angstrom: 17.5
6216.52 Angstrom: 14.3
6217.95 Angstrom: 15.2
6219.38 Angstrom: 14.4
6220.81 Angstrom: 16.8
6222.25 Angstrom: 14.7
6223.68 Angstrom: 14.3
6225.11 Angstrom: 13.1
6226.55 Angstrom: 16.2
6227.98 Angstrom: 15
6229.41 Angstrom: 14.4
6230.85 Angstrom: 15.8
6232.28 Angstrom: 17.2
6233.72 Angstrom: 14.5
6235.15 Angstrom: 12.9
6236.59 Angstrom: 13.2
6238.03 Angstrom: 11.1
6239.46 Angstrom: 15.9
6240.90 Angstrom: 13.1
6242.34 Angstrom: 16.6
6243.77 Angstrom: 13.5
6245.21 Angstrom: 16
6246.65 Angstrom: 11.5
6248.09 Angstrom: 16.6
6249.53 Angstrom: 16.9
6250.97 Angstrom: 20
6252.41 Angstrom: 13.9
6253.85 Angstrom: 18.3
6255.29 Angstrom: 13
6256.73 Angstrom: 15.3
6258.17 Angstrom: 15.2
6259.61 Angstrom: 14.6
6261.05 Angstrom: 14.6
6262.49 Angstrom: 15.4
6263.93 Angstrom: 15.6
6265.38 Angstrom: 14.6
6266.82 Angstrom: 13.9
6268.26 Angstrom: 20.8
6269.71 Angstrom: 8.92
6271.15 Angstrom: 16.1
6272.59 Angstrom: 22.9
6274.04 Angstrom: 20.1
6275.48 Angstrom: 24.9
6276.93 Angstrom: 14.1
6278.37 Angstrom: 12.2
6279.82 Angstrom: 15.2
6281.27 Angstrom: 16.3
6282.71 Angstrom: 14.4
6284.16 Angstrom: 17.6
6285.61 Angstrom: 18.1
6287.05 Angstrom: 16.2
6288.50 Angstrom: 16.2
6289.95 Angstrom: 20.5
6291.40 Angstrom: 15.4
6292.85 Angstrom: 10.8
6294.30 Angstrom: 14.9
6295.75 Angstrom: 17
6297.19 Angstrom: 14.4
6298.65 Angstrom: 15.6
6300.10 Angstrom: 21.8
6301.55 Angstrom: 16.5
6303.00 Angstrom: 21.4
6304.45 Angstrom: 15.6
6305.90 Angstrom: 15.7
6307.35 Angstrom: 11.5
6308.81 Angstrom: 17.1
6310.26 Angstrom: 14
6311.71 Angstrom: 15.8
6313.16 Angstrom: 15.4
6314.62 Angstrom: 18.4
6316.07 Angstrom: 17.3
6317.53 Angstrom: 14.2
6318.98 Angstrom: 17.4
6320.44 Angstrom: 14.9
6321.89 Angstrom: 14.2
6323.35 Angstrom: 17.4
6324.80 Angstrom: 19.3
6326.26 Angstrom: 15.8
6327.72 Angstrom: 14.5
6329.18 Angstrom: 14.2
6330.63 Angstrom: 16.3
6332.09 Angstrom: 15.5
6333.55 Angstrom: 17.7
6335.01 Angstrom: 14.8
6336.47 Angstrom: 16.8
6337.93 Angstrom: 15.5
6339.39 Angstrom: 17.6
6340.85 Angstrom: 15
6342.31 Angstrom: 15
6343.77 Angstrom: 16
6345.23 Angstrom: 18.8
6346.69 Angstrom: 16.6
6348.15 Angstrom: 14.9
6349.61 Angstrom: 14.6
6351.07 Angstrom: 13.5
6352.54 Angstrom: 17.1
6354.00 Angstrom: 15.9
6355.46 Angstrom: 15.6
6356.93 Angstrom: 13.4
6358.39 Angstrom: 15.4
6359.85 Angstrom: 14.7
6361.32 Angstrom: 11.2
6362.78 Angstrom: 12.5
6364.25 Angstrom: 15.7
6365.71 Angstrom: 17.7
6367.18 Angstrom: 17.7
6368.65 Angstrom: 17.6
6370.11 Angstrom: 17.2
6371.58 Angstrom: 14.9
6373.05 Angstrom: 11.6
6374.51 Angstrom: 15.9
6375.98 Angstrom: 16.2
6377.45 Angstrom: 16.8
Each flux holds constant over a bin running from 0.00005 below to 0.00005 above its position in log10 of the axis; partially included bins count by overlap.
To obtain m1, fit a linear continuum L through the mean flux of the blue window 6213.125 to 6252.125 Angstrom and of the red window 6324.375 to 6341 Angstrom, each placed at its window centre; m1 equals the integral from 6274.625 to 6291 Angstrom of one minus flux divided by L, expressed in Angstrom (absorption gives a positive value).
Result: -1.5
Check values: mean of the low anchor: 14.9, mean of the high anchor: 16.1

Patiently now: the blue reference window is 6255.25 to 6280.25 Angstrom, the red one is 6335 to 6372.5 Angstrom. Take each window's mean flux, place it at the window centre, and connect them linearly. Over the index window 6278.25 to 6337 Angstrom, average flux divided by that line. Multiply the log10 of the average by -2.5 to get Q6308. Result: -0.02 mag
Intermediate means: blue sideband 16.1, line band 16.1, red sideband 15.6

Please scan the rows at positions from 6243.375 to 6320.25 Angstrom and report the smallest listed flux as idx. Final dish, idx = 8.92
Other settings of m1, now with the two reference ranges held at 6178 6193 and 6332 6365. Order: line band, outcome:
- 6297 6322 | -1.2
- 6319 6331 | -0.3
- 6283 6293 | -0.7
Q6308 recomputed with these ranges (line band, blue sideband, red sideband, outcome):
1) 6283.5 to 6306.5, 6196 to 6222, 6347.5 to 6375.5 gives -0.093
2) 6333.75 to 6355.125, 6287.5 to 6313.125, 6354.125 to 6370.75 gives -0.023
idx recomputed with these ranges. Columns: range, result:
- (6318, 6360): 13.4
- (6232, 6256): 11.1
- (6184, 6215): 12.7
